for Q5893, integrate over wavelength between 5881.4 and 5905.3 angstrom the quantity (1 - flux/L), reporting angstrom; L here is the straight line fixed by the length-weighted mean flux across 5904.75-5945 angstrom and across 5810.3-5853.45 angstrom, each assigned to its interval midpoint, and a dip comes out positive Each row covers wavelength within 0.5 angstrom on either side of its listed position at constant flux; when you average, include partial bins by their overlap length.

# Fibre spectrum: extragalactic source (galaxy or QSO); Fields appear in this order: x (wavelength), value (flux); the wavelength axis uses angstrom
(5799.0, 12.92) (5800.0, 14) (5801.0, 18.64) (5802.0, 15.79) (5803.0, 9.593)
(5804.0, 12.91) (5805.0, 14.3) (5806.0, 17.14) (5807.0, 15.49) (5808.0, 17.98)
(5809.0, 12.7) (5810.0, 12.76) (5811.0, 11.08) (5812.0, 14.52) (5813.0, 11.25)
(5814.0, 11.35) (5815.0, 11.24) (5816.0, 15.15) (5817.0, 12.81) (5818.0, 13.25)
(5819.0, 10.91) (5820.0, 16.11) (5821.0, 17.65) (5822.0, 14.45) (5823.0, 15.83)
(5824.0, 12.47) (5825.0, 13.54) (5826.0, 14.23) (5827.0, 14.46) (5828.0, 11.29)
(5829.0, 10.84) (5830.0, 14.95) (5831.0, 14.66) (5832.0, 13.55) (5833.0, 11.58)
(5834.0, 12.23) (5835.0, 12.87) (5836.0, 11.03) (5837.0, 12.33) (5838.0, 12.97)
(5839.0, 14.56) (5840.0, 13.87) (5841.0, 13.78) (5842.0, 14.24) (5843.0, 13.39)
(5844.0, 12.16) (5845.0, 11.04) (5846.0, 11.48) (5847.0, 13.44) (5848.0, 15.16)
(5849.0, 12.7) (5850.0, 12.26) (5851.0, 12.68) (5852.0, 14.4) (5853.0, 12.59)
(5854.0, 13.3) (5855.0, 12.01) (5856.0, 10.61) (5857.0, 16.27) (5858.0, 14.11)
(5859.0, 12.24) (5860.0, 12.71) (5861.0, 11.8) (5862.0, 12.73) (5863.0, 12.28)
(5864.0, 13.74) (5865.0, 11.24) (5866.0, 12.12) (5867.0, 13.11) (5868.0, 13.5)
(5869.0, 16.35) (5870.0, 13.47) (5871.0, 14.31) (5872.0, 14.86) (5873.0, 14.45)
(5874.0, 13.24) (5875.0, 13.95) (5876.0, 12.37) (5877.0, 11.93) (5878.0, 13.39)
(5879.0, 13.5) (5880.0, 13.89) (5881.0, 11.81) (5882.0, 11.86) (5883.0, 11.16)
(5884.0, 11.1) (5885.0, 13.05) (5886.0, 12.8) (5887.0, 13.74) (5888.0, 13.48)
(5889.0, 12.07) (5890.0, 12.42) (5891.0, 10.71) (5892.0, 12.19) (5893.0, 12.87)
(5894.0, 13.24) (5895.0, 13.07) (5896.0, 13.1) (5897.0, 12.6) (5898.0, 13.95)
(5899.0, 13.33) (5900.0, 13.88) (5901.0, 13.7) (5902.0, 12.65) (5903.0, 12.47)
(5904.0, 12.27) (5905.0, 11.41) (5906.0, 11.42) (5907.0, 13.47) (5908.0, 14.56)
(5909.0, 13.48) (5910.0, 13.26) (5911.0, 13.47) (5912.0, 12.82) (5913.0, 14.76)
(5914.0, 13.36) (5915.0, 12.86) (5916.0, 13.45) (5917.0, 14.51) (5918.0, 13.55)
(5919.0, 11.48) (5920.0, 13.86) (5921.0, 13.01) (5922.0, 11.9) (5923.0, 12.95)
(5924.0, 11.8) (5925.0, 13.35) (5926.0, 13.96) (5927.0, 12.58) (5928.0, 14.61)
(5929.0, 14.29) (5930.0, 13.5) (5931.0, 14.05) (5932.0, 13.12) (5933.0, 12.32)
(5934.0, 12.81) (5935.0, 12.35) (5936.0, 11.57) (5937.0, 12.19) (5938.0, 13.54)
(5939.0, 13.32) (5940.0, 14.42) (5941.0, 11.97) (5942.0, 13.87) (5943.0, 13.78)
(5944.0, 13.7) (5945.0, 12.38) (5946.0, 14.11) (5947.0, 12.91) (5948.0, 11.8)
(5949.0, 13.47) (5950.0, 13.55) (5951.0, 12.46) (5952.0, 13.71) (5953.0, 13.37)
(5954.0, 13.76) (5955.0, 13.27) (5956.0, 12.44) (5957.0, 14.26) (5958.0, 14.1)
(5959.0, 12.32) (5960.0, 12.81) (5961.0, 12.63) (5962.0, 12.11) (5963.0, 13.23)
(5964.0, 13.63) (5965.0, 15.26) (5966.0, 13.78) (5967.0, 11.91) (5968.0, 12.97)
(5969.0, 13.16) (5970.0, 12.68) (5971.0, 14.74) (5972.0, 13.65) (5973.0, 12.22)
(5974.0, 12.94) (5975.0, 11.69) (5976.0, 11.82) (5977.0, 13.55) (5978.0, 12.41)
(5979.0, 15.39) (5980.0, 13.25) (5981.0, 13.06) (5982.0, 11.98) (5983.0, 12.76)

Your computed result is 1.0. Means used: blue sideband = 13.2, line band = 12.6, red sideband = 13.2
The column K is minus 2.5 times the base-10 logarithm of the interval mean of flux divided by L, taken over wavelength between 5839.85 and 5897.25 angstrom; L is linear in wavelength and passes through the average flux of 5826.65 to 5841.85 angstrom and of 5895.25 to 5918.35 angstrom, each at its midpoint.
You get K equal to 0.01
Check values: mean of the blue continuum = 13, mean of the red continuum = 13.2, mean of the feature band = 13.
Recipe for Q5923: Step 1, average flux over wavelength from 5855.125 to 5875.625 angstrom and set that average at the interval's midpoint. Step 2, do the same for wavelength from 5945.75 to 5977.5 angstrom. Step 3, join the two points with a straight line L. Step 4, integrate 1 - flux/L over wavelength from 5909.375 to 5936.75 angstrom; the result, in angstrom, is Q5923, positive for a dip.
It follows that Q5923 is 0.09 angstrom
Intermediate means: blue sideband 13.3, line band 13.2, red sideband 13.1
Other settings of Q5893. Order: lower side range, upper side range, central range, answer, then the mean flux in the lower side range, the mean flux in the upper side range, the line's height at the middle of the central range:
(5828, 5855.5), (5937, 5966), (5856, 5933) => 0.1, 12.9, 13.3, 13.1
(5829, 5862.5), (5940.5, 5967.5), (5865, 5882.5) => -0.4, 13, 13.2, 13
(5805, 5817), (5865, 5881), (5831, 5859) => 1.2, 13.7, 13.5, 13.6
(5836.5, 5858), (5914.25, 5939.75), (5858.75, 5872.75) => -0.1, 13.1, 13.1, 13.1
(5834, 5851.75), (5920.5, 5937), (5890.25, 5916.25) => -0.1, 12.9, 13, 13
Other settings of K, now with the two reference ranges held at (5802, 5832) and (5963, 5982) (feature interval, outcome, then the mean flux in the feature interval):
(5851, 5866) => 0.06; 12.8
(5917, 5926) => 0.04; 12.9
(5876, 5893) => 0.08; 12.5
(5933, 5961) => 0.01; 13.1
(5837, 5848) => 0.03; 13.2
